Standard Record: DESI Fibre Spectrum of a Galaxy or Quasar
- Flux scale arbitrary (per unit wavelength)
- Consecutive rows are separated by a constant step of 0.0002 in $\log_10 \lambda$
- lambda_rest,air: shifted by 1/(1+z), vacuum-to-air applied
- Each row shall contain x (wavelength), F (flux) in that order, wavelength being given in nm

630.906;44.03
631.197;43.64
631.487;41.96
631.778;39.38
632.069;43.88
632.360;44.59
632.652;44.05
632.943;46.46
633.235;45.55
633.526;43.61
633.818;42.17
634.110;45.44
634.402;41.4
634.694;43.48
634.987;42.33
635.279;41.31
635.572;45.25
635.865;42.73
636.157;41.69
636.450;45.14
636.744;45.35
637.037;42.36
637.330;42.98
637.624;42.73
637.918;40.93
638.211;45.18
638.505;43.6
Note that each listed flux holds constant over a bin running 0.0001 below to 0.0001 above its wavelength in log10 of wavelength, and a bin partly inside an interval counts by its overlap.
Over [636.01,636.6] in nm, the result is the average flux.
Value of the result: 43.4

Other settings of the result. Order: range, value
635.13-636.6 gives 43.2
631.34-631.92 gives 40.7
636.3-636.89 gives 45.2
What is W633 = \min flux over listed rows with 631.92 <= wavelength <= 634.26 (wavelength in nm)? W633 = 42.17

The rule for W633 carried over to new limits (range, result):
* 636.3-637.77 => 42.36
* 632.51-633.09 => 44.05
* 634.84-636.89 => 41.31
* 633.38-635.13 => 41.4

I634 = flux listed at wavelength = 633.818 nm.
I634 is 42.17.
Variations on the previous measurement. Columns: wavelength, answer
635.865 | 42.73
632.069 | 43.88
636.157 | 41.69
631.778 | 39.38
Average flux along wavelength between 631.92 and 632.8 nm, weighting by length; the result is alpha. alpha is 44.2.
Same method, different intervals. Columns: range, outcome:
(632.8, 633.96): 44.5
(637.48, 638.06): 41.8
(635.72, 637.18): 43.5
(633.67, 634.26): 43.8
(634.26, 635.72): 42.7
